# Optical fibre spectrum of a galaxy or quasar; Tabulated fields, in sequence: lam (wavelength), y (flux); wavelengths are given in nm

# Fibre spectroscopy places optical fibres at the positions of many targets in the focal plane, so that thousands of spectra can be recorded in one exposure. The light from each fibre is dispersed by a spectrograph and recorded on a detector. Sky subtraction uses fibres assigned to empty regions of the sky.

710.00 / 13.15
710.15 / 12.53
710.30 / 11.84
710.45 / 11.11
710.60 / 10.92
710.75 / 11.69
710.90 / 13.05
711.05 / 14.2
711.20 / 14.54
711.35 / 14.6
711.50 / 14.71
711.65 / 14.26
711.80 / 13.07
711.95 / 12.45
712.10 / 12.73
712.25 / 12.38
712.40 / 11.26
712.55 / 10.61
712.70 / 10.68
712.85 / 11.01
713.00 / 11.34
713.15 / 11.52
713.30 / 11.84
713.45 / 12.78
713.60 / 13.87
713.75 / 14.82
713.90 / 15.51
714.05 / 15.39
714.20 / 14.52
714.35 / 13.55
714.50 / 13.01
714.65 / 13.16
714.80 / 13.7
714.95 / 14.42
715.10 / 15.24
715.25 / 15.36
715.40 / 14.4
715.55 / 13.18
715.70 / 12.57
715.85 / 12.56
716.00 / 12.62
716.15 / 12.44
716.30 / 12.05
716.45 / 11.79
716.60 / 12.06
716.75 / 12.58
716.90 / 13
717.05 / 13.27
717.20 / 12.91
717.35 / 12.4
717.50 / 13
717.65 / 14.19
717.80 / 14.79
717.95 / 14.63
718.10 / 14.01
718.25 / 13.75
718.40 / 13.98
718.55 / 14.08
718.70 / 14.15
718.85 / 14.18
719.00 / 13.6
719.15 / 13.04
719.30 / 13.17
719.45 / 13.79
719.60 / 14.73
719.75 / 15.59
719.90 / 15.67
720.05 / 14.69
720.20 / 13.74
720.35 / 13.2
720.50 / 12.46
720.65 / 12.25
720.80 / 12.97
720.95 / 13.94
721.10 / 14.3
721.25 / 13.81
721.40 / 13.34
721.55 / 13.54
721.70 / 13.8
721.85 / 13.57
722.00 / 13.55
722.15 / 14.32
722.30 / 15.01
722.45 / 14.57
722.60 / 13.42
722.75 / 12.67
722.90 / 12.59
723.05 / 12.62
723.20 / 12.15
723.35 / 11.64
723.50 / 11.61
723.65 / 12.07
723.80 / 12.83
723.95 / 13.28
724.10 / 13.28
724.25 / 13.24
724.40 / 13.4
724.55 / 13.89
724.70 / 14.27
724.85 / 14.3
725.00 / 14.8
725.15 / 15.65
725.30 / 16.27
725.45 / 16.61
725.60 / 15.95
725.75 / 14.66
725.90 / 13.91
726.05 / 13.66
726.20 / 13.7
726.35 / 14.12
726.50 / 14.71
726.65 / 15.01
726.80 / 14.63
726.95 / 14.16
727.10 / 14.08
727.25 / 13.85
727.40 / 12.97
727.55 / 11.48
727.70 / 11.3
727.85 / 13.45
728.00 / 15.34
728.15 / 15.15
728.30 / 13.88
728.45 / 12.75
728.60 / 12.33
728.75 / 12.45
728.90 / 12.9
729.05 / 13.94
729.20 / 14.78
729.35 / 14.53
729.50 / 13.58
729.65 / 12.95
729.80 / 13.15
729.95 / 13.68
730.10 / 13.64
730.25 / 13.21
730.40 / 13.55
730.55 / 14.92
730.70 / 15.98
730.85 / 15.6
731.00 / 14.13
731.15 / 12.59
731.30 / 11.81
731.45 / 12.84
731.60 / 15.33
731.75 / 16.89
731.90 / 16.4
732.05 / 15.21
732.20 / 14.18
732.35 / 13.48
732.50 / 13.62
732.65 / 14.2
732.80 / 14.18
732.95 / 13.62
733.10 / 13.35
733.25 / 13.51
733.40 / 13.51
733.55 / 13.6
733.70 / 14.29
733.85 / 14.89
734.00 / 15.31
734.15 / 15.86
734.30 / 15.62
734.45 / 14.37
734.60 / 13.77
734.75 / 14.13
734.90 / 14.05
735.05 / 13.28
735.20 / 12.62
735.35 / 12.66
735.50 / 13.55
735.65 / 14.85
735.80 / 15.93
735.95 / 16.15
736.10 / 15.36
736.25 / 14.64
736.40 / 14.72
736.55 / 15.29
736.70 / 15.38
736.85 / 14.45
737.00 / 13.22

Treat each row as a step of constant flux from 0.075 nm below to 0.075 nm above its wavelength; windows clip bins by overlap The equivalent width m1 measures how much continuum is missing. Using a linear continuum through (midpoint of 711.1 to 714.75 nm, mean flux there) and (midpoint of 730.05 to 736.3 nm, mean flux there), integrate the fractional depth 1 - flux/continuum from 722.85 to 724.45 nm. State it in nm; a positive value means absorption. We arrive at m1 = 0.13 nm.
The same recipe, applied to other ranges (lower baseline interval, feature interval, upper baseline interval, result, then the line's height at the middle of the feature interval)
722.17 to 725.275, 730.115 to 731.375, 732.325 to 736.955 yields 0.00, 14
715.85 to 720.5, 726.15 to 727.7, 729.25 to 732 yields 0.03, 14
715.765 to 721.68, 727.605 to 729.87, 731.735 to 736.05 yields 0.09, 14.1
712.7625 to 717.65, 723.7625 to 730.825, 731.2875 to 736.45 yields -0.01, 14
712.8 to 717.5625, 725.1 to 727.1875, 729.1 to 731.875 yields -0.14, 13.8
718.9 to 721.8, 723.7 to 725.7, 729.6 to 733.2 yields -0.07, 13.9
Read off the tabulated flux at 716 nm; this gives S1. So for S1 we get 12.62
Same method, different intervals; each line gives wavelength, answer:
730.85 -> 15.6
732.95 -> 13.62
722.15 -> 14.32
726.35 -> 14.12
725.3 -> 16.27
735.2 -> 12.62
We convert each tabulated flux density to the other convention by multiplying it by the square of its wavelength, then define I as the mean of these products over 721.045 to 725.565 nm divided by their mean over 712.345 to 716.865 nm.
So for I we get 1.1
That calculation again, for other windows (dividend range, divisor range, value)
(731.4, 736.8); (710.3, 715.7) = 1.17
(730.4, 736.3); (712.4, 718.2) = 1.15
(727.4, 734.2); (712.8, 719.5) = 1.08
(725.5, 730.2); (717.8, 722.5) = 1.01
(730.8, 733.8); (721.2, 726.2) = 1.05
